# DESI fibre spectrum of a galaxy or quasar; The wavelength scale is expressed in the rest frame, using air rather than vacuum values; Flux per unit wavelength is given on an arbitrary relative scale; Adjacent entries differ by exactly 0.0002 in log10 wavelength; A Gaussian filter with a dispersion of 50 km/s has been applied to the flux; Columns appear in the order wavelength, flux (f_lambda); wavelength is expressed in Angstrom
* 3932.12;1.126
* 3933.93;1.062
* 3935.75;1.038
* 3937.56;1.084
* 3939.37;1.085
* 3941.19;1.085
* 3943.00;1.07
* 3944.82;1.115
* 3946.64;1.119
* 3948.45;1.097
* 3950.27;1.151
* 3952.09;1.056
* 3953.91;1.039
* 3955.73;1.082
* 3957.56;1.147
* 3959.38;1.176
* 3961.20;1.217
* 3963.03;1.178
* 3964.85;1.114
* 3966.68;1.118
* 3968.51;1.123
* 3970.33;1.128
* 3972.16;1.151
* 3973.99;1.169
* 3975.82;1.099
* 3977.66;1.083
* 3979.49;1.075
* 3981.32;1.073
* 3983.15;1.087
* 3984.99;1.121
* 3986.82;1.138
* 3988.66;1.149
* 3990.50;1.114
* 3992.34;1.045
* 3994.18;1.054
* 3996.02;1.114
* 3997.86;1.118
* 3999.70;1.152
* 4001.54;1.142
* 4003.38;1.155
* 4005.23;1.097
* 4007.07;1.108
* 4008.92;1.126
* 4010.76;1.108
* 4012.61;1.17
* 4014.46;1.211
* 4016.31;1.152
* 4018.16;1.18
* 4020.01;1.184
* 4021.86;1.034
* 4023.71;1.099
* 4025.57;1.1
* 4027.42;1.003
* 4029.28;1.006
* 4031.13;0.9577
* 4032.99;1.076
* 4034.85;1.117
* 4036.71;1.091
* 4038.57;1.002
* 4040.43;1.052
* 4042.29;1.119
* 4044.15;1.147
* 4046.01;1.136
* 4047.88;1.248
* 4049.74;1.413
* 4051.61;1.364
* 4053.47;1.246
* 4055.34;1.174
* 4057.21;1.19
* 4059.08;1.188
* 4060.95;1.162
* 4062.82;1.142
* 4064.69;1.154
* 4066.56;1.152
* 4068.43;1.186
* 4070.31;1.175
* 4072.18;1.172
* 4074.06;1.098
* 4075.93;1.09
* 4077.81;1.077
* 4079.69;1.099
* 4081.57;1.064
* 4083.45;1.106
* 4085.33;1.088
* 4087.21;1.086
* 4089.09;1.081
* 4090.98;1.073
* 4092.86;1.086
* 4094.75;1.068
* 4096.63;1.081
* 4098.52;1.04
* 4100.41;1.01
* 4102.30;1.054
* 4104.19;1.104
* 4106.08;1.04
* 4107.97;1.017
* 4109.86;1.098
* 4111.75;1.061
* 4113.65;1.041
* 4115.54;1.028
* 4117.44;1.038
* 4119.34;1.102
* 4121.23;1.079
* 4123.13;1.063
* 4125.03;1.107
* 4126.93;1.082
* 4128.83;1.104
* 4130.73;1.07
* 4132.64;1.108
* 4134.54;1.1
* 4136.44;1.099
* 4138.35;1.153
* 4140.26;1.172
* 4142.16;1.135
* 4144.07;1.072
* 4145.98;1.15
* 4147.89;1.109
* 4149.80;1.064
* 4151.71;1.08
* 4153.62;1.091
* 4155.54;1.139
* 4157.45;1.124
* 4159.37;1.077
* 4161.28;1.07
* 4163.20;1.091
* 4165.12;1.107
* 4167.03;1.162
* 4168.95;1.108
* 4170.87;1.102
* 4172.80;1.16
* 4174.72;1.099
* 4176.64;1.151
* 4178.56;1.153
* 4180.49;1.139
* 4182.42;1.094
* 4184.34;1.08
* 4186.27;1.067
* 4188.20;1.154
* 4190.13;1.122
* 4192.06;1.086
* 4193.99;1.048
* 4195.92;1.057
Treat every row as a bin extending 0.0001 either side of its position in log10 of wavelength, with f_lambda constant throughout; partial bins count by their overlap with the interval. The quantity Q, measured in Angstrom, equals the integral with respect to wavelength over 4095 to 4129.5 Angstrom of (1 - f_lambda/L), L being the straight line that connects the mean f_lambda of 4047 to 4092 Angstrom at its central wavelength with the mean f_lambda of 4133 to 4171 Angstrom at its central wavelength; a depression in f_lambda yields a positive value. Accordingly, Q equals 2.1 Angstrom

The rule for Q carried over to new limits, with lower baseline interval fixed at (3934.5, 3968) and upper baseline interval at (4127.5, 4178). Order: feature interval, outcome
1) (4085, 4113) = 1.2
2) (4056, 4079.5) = -0.8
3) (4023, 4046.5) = 0.9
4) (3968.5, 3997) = 0.1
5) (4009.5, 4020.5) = -0.6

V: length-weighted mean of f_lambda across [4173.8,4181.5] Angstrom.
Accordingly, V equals 1.14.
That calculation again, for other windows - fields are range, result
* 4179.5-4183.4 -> 1.12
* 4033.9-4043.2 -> 1.08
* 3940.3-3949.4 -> 1.1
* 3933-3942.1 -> 1.07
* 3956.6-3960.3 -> 1.16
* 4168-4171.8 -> 1.11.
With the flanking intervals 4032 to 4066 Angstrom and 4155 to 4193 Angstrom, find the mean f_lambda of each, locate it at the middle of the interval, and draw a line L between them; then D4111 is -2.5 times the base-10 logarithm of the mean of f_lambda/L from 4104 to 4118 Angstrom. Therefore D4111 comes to 0.09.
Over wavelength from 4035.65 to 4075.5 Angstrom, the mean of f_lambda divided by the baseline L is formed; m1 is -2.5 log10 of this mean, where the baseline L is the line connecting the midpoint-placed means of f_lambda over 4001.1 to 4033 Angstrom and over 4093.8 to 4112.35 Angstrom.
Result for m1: -0.08 mag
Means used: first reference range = 1.11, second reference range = 1.06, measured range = 1.17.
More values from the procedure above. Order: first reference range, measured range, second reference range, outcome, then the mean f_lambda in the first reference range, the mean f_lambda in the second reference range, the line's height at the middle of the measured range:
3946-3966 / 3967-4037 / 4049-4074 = 0.05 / 1.13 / 1.2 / 1.16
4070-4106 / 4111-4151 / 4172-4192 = 0.01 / 1.08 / 1.12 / 1.1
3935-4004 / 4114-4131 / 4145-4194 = 0.04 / 1.11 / 1.11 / 1.11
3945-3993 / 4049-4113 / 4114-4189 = -0.01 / 1.12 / 1.1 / 1.11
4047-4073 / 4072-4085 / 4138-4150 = 0.09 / 1.21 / 1.12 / 1.19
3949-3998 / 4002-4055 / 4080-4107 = -0.04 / 1.12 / 1.07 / 1.09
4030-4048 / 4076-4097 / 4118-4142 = 0.01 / 1.09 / 1.1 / 1.1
